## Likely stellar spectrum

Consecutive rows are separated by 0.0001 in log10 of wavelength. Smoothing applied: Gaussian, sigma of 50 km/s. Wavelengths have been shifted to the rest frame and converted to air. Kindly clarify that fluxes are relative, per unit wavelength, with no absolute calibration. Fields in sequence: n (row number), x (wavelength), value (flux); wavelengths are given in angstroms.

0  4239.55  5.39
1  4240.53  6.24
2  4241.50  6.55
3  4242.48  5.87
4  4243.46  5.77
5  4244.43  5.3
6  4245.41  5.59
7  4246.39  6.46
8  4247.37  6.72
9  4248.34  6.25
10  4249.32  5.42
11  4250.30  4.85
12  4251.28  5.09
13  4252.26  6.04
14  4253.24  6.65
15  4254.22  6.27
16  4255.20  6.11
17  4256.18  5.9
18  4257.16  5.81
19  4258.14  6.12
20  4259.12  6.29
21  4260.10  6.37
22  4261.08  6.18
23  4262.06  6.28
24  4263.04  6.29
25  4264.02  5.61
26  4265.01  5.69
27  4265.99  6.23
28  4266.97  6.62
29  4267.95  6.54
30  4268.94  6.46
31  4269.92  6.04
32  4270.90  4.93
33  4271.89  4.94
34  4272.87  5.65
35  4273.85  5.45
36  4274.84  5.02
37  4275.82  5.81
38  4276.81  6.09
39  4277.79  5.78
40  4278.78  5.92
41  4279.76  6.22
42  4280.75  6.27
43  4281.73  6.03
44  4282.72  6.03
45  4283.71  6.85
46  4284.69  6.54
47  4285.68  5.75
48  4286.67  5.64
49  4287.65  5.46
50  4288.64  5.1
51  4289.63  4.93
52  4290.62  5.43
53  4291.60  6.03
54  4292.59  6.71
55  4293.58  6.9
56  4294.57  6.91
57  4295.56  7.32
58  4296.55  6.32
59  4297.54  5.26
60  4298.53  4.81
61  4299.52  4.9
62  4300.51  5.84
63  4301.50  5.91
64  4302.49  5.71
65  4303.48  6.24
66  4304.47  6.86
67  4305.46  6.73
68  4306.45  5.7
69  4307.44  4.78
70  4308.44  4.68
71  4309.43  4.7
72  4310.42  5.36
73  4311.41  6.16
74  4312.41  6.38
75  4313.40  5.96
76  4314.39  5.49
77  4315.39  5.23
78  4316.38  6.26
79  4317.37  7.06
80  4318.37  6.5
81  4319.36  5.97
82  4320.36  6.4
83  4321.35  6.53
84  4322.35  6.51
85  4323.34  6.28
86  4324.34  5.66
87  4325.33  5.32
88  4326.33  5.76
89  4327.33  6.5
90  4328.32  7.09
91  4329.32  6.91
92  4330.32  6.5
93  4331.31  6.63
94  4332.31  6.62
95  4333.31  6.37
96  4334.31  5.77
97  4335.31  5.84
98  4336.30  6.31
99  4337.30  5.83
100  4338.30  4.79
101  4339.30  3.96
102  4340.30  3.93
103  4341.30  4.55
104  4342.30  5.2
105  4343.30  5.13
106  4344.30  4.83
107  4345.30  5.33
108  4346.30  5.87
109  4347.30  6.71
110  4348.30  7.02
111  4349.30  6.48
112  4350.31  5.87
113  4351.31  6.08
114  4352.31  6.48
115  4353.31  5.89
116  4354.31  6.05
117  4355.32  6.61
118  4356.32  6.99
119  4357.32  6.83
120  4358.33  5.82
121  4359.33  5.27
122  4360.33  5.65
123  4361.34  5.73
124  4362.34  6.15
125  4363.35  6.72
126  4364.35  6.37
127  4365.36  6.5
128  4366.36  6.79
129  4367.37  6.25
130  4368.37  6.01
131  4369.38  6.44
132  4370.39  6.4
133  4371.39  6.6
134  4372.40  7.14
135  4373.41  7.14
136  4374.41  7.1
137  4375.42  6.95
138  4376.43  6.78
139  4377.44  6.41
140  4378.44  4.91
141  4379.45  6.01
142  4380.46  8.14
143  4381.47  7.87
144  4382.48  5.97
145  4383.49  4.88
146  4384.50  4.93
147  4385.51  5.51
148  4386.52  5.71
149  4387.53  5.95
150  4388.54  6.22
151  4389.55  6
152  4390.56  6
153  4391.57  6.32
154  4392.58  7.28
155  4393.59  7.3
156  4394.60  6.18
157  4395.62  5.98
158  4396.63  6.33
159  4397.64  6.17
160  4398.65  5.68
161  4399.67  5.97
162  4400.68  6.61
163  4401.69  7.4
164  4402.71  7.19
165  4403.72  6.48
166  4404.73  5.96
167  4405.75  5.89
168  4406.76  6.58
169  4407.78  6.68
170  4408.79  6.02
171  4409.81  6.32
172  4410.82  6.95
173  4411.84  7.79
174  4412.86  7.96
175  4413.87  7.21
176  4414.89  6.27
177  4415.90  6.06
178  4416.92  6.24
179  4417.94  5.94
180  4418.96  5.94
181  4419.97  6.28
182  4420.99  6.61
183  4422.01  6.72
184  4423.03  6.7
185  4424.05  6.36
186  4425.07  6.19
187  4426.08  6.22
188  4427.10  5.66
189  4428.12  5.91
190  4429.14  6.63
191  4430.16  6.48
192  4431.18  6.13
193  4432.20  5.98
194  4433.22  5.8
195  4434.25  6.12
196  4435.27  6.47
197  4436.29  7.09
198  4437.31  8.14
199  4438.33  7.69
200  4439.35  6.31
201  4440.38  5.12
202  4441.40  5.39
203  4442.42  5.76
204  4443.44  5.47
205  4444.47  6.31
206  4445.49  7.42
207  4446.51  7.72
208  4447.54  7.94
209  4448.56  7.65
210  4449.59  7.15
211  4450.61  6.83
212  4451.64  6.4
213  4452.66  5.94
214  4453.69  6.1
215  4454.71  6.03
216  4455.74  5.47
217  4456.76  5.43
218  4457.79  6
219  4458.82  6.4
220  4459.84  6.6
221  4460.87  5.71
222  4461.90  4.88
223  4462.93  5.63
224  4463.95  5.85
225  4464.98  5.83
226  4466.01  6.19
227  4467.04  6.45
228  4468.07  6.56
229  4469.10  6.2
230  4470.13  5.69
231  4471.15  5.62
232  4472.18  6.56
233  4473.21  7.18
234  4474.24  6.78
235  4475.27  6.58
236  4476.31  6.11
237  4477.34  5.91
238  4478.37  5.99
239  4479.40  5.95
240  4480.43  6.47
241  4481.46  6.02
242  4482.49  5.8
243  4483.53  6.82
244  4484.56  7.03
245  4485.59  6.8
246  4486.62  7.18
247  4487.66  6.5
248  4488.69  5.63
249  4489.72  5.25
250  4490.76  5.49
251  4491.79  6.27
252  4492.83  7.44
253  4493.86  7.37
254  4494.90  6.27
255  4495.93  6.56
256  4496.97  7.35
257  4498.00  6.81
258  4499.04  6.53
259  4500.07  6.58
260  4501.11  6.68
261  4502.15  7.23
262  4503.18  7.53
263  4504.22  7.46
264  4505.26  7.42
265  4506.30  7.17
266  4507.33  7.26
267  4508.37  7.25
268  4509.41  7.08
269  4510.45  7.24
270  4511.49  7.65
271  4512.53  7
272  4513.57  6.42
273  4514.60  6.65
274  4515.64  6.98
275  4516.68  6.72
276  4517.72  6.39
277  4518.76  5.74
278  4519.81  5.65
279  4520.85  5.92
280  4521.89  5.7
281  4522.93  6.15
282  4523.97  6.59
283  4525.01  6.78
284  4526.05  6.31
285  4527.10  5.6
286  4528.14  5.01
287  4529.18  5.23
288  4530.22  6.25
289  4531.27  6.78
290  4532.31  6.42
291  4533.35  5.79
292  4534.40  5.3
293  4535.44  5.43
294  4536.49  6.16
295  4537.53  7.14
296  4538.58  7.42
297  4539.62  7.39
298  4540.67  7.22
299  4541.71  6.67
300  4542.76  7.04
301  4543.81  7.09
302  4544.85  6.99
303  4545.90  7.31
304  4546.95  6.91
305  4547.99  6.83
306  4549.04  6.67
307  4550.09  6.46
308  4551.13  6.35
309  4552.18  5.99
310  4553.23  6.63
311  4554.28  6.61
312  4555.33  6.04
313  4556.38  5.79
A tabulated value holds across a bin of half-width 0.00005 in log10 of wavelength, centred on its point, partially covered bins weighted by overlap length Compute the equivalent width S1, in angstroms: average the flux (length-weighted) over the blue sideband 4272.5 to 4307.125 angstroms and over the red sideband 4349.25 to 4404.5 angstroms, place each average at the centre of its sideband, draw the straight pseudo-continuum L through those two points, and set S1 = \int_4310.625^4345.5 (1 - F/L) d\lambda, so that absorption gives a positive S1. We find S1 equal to 1.4 angstroms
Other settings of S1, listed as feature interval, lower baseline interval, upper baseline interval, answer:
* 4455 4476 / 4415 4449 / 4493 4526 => 1.6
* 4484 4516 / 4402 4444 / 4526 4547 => -2.0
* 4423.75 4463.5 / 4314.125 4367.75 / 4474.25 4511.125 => 0.8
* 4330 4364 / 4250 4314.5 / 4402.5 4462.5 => 1.4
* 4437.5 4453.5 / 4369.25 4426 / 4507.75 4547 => -0.4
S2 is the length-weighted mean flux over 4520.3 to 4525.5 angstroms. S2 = 6.23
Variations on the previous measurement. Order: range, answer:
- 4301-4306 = 6.29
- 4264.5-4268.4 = 6.26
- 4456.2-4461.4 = 6.02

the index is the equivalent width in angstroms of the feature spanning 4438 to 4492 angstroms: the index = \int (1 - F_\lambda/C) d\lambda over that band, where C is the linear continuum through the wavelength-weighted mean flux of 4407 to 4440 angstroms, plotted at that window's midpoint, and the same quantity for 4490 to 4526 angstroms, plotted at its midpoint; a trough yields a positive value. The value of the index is 3.0 angstroms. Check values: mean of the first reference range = 6.52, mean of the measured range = 6.26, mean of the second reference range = 6.73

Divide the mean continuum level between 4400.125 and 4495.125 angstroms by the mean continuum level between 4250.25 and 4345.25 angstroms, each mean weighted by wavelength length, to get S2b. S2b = 1.08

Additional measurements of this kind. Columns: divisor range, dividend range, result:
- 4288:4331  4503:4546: 1.10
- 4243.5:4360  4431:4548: 1.09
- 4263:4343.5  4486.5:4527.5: 1.13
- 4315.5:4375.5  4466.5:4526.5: 1.07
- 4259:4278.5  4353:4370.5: 1.06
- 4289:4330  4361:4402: 1.06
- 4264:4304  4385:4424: 1.09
